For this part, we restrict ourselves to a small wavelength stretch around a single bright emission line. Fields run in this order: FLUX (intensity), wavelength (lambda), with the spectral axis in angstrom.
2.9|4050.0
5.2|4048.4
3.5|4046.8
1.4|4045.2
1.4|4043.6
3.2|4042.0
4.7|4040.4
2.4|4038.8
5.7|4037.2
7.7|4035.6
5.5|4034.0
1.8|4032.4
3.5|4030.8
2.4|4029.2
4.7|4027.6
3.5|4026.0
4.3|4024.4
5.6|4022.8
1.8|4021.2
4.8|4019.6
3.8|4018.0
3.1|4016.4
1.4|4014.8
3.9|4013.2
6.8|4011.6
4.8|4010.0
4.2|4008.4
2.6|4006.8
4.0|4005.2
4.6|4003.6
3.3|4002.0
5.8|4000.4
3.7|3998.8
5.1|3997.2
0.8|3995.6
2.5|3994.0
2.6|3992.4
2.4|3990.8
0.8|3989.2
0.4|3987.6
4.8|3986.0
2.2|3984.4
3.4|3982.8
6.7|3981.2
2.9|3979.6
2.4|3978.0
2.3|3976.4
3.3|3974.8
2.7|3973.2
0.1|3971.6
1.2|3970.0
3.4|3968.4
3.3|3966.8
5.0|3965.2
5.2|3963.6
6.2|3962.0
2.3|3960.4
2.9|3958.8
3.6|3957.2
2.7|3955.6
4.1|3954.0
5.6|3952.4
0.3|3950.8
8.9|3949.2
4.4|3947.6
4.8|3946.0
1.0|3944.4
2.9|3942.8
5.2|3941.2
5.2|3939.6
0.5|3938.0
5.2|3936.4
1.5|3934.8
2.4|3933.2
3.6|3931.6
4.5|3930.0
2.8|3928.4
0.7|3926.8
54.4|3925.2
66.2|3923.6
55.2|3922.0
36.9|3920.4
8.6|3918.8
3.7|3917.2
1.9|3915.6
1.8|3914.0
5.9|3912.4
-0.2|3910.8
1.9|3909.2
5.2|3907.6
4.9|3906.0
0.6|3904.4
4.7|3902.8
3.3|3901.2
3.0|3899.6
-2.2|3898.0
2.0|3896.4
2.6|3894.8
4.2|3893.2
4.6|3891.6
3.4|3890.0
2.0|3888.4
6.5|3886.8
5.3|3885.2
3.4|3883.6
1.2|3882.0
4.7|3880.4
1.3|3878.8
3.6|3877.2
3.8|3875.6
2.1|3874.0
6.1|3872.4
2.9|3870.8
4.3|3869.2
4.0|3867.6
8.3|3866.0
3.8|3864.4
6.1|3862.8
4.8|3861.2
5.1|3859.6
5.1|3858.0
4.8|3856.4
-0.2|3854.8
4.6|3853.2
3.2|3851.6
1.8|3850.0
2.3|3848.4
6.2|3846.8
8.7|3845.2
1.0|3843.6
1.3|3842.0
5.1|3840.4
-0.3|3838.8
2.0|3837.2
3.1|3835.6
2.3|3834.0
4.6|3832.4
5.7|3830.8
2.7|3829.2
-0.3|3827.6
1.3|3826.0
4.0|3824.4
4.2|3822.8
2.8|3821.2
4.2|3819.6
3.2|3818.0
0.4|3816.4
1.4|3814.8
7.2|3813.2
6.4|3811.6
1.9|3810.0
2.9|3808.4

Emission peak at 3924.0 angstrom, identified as [O II]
